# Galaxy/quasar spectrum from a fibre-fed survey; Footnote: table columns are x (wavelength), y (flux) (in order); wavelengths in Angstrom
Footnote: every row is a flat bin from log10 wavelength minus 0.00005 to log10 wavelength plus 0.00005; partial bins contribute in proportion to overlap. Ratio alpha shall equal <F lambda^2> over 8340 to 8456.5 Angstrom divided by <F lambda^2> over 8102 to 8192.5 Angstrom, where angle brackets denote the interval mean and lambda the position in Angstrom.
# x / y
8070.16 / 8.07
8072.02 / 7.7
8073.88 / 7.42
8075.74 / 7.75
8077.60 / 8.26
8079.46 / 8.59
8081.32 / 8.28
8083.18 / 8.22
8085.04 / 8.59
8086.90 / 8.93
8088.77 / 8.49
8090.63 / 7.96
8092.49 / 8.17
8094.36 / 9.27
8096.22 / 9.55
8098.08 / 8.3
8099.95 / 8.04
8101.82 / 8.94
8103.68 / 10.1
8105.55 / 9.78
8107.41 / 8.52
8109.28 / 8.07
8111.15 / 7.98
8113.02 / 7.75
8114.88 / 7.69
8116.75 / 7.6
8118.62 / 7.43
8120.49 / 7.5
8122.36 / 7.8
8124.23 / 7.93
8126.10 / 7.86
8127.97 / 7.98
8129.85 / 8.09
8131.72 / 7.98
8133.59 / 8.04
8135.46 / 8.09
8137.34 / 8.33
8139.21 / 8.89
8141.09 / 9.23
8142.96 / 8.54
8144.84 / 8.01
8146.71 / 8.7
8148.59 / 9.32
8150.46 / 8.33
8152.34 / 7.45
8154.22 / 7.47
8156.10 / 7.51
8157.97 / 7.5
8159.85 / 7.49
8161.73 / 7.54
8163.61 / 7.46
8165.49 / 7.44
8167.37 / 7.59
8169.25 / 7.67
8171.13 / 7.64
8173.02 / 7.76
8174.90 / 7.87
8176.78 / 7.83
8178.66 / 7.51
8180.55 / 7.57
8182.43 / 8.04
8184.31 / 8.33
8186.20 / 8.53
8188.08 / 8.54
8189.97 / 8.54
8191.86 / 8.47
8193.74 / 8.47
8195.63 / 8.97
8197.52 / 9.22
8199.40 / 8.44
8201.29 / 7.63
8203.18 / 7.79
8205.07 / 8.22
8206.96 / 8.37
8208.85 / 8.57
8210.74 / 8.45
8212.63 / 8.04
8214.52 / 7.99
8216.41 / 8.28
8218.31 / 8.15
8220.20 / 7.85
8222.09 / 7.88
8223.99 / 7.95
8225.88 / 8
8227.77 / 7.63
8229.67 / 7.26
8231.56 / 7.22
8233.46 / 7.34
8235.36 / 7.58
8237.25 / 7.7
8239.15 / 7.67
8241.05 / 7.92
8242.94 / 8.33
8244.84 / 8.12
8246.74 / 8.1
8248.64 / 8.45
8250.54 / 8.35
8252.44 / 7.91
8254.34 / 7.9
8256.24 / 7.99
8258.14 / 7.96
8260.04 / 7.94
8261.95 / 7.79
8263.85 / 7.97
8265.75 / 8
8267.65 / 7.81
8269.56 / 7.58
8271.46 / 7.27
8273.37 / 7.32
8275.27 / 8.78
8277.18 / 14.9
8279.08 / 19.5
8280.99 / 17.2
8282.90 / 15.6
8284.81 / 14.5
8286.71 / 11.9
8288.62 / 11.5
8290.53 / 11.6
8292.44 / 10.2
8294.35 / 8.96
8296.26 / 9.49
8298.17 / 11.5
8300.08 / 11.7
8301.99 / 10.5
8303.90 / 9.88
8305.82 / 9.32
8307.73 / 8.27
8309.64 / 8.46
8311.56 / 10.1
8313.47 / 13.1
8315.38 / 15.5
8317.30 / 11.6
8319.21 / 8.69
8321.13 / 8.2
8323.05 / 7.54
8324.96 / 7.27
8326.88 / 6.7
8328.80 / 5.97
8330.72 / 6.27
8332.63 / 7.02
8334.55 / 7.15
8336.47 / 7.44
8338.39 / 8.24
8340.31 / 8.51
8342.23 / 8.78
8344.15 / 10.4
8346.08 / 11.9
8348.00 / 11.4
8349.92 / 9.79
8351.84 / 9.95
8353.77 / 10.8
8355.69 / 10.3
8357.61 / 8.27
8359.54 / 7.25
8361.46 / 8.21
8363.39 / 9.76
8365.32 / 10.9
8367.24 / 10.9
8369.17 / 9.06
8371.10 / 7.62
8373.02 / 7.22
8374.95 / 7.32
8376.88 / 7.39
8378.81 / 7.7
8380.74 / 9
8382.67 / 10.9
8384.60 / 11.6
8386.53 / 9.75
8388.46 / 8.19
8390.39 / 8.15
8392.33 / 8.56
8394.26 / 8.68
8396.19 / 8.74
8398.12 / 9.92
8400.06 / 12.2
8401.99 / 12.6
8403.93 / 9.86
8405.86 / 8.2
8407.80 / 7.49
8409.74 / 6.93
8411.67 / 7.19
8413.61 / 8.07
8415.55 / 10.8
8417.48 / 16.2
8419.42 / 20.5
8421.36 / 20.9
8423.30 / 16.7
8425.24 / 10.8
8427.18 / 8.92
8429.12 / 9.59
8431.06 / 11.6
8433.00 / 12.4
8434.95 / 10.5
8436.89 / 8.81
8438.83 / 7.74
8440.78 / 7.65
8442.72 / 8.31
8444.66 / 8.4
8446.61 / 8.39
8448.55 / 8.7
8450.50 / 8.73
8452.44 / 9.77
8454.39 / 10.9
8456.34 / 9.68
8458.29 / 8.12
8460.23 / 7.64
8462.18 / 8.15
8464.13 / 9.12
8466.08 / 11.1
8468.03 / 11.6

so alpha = 1.3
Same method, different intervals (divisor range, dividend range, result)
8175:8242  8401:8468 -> 1.35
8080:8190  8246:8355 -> 1.24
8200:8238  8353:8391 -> 1.18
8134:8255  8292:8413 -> 1.19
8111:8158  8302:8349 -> 1.18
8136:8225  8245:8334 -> 1.23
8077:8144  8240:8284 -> 1.18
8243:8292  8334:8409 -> 0.94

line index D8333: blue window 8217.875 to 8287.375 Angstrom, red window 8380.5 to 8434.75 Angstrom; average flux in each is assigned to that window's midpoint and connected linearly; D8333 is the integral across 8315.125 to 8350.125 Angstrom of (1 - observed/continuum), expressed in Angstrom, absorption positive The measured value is 4.6 Angstrom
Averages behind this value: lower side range 9.12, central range 8.71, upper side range 10.9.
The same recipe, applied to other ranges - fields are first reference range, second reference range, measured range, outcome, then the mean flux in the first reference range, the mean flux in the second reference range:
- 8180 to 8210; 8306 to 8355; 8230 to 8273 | 4.2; 8.37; 9.17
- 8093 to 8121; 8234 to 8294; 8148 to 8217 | 7.7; 8.44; 9.7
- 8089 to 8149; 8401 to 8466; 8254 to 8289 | -4.6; 8.35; 10.3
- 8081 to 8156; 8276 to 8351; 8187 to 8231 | 5.2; 8.32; 10.4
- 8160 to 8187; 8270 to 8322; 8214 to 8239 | 4.1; 7.76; 11.3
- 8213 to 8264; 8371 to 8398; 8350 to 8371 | -2.2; 7.9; 8.71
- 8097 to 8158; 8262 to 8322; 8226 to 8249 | 5.1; 8.22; 10.8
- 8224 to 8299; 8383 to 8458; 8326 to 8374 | 5.5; 9.44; 10.3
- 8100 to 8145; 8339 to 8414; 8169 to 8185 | 1.3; 8.25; 9.22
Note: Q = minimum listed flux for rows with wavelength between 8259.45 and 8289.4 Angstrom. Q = 7.27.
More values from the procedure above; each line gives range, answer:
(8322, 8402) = 5.97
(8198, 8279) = 7.22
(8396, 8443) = 6.93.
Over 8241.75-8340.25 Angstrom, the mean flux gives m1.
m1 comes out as 9.58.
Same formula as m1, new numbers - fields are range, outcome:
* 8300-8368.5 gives 9.3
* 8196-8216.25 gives 8.29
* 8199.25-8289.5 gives 8.98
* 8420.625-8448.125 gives 10.6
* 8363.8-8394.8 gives 8.95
